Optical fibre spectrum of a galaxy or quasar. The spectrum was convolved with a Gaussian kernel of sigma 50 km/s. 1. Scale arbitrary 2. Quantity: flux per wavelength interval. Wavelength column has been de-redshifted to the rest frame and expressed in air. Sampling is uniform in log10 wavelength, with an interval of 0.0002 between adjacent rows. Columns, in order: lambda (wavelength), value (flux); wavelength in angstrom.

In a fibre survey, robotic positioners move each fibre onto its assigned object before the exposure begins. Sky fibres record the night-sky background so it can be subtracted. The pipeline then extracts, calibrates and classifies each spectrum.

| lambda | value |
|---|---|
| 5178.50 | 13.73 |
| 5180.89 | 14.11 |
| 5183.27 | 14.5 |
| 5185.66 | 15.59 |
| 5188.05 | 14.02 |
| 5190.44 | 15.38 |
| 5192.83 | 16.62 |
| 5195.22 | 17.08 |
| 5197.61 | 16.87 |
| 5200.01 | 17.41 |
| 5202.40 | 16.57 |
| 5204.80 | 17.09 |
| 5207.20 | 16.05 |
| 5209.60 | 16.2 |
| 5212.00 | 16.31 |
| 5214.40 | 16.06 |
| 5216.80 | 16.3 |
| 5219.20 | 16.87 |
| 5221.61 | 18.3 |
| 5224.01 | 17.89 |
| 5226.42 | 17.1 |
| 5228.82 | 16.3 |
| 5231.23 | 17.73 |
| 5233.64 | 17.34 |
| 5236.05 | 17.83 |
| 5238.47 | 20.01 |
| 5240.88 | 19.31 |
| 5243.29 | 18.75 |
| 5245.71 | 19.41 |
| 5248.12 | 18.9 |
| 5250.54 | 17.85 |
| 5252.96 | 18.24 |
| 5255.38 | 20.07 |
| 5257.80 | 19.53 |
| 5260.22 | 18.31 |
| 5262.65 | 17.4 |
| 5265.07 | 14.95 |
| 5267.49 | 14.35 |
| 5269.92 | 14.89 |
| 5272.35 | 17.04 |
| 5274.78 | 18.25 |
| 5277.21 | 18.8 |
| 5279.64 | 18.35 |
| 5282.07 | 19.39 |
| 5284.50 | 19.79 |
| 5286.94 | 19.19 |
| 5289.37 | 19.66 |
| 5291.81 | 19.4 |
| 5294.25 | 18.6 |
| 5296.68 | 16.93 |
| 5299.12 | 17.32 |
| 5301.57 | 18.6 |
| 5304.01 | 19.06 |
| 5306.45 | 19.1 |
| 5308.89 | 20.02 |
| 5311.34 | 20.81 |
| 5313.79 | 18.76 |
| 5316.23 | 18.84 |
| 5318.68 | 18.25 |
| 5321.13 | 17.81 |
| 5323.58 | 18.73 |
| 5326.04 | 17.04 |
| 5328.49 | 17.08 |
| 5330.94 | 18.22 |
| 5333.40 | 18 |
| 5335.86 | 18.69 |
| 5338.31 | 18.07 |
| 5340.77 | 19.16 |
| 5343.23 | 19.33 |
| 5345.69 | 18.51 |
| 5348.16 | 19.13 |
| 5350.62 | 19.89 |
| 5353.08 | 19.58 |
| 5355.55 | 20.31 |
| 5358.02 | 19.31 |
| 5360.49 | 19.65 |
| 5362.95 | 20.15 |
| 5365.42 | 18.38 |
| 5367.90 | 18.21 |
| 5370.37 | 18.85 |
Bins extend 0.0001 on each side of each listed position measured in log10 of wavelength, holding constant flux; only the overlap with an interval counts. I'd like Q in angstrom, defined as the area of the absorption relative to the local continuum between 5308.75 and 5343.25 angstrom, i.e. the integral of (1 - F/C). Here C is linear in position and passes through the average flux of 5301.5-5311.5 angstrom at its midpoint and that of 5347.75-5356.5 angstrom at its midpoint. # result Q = 1.93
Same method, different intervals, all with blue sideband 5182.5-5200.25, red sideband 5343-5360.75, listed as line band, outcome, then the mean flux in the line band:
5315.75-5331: 0.71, 17.9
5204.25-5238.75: -1.09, 17.1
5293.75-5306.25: 0.10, 18.2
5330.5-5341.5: 0.40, 18.4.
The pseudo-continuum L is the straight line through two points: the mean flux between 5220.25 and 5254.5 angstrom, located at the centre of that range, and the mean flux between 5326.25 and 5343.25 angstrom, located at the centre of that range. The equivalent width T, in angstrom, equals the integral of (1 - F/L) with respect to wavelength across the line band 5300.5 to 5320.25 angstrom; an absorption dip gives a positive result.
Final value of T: -1.0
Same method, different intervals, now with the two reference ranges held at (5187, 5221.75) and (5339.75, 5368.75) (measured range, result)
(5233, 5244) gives -1.0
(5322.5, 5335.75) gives 0.7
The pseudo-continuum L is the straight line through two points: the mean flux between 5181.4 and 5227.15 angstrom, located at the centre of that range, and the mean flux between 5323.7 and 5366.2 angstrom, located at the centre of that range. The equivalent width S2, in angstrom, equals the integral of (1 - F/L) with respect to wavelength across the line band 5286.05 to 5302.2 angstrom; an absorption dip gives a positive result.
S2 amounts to -0.5 angstrom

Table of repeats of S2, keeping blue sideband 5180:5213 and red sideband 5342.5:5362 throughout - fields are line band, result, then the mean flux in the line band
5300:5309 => -0.3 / 19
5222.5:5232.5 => -0.4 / 17.3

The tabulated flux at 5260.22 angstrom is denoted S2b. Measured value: 18.31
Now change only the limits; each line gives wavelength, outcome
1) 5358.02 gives 19.31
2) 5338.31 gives 18.07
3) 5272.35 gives 17.04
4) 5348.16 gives 19.13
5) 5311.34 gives 20.81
